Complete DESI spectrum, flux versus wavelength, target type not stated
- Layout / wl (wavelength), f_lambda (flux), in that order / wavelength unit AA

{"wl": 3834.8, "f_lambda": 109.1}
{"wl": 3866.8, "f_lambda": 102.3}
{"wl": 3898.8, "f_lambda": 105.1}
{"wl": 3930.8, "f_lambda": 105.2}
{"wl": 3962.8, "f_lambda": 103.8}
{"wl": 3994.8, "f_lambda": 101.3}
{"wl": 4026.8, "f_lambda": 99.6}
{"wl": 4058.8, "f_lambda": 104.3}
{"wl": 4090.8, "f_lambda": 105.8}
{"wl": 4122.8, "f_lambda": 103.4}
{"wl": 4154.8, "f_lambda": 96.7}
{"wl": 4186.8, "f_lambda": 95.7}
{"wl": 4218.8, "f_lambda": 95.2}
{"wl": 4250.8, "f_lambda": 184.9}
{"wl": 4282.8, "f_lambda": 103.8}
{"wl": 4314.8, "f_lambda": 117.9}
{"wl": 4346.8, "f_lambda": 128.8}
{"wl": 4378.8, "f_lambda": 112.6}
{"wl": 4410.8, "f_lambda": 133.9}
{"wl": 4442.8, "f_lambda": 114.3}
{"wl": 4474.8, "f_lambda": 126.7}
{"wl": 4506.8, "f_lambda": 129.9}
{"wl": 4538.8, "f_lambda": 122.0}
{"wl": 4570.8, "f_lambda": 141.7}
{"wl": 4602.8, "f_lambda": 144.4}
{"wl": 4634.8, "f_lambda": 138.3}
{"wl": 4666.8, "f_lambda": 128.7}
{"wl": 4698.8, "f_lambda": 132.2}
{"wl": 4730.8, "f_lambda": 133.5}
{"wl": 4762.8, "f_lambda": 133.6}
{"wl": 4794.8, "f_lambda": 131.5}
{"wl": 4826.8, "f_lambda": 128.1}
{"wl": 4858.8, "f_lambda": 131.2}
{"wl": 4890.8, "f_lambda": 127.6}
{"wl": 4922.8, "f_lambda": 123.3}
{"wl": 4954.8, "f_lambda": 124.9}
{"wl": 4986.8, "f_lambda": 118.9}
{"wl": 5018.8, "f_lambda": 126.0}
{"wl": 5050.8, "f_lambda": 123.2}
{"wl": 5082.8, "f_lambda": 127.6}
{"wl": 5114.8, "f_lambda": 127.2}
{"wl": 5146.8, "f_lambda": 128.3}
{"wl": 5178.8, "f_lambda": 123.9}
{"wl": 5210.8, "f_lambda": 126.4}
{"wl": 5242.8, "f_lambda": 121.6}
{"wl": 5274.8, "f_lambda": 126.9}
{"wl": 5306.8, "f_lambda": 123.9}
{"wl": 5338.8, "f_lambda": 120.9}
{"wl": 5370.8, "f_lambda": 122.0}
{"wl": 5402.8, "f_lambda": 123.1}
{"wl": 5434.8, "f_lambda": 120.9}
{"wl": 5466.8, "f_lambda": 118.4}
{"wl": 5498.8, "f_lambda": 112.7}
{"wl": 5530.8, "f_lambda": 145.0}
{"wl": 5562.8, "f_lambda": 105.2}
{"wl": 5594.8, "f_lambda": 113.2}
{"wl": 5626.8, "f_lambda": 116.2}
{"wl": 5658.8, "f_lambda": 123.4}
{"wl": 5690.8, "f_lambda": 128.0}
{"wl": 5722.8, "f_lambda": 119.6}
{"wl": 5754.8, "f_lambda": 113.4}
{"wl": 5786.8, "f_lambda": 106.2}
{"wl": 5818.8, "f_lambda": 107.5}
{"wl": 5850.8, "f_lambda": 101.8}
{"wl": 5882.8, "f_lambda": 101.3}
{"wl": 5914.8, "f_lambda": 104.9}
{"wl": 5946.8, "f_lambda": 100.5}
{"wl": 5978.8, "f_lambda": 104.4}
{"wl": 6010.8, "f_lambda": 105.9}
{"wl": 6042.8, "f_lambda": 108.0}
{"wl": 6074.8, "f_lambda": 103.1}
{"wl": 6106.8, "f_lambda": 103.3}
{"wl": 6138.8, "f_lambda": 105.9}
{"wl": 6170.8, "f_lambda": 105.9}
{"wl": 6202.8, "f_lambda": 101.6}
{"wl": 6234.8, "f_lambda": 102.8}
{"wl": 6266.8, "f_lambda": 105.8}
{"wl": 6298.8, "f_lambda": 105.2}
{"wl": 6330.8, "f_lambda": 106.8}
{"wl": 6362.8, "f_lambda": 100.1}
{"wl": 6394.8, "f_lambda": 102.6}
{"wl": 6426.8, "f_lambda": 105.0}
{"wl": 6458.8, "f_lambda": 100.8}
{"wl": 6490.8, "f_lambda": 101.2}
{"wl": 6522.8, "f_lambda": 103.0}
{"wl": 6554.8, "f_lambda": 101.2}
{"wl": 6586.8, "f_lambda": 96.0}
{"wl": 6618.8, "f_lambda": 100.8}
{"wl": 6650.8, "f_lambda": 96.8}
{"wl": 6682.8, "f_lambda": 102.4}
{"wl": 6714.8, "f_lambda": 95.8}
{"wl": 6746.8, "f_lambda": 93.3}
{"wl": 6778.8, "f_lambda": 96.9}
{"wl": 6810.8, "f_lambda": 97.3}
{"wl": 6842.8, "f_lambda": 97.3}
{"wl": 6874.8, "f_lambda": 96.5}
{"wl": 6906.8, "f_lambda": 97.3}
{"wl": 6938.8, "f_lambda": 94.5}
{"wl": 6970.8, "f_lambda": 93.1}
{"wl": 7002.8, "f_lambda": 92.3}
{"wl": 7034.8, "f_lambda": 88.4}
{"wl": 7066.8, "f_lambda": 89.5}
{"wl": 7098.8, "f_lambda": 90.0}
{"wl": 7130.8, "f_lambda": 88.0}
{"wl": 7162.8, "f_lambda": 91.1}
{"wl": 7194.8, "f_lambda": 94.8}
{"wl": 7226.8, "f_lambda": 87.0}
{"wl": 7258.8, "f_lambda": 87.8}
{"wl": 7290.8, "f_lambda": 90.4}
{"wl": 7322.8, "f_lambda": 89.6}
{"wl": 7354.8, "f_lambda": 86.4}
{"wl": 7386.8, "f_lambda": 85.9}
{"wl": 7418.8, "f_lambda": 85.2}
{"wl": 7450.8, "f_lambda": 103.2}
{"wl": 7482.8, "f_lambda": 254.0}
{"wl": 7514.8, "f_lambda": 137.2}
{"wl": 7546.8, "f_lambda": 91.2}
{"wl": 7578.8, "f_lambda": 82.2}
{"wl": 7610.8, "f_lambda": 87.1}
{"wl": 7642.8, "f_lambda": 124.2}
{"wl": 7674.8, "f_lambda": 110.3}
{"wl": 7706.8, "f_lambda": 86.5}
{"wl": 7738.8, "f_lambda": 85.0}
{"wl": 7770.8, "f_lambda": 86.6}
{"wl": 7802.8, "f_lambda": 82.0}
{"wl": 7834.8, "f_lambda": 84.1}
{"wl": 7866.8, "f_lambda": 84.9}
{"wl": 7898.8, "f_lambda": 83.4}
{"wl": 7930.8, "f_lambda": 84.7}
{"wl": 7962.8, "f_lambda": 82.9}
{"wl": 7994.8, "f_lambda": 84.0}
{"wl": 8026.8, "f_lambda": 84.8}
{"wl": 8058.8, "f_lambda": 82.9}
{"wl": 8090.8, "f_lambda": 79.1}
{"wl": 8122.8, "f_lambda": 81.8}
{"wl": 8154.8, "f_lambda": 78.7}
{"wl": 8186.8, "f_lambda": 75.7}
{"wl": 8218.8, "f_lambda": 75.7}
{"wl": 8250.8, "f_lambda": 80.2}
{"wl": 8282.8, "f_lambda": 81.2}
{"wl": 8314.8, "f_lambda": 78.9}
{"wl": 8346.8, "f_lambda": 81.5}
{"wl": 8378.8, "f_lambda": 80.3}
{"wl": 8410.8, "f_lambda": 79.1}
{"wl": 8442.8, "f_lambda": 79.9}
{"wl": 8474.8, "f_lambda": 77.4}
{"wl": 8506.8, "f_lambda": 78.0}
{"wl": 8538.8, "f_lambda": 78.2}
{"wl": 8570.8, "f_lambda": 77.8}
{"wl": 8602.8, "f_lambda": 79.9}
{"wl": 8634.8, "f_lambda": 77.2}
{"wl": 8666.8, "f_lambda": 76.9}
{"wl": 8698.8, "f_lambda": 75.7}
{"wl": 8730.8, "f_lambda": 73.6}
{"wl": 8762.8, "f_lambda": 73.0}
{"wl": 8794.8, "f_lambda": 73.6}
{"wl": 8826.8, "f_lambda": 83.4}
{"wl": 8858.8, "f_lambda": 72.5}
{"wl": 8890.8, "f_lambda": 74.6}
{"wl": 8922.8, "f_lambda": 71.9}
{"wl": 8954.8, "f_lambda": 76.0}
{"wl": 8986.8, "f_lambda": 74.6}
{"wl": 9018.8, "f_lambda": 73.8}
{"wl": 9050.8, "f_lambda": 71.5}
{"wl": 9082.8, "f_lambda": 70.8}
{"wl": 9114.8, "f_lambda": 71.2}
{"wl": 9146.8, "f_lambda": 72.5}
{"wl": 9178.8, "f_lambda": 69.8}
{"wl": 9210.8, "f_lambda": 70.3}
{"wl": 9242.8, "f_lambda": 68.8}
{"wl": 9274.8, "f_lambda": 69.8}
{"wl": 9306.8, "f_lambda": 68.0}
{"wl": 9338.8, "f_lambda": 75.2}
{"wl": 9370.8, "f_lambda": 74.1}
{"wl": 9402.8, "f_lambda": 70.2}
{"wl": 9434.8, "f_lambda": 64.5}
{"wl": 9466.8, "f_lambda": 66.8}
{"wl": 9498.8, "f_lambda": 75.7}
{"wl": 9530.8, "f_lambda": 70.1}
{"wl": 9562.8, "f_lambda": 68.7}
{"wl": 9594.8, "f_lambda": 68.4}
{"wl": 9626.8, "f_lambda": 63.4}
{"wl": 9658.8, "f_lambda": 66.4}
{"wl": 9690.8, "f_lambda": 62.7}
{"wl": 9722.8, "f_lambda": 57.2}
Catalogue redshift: 0.139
